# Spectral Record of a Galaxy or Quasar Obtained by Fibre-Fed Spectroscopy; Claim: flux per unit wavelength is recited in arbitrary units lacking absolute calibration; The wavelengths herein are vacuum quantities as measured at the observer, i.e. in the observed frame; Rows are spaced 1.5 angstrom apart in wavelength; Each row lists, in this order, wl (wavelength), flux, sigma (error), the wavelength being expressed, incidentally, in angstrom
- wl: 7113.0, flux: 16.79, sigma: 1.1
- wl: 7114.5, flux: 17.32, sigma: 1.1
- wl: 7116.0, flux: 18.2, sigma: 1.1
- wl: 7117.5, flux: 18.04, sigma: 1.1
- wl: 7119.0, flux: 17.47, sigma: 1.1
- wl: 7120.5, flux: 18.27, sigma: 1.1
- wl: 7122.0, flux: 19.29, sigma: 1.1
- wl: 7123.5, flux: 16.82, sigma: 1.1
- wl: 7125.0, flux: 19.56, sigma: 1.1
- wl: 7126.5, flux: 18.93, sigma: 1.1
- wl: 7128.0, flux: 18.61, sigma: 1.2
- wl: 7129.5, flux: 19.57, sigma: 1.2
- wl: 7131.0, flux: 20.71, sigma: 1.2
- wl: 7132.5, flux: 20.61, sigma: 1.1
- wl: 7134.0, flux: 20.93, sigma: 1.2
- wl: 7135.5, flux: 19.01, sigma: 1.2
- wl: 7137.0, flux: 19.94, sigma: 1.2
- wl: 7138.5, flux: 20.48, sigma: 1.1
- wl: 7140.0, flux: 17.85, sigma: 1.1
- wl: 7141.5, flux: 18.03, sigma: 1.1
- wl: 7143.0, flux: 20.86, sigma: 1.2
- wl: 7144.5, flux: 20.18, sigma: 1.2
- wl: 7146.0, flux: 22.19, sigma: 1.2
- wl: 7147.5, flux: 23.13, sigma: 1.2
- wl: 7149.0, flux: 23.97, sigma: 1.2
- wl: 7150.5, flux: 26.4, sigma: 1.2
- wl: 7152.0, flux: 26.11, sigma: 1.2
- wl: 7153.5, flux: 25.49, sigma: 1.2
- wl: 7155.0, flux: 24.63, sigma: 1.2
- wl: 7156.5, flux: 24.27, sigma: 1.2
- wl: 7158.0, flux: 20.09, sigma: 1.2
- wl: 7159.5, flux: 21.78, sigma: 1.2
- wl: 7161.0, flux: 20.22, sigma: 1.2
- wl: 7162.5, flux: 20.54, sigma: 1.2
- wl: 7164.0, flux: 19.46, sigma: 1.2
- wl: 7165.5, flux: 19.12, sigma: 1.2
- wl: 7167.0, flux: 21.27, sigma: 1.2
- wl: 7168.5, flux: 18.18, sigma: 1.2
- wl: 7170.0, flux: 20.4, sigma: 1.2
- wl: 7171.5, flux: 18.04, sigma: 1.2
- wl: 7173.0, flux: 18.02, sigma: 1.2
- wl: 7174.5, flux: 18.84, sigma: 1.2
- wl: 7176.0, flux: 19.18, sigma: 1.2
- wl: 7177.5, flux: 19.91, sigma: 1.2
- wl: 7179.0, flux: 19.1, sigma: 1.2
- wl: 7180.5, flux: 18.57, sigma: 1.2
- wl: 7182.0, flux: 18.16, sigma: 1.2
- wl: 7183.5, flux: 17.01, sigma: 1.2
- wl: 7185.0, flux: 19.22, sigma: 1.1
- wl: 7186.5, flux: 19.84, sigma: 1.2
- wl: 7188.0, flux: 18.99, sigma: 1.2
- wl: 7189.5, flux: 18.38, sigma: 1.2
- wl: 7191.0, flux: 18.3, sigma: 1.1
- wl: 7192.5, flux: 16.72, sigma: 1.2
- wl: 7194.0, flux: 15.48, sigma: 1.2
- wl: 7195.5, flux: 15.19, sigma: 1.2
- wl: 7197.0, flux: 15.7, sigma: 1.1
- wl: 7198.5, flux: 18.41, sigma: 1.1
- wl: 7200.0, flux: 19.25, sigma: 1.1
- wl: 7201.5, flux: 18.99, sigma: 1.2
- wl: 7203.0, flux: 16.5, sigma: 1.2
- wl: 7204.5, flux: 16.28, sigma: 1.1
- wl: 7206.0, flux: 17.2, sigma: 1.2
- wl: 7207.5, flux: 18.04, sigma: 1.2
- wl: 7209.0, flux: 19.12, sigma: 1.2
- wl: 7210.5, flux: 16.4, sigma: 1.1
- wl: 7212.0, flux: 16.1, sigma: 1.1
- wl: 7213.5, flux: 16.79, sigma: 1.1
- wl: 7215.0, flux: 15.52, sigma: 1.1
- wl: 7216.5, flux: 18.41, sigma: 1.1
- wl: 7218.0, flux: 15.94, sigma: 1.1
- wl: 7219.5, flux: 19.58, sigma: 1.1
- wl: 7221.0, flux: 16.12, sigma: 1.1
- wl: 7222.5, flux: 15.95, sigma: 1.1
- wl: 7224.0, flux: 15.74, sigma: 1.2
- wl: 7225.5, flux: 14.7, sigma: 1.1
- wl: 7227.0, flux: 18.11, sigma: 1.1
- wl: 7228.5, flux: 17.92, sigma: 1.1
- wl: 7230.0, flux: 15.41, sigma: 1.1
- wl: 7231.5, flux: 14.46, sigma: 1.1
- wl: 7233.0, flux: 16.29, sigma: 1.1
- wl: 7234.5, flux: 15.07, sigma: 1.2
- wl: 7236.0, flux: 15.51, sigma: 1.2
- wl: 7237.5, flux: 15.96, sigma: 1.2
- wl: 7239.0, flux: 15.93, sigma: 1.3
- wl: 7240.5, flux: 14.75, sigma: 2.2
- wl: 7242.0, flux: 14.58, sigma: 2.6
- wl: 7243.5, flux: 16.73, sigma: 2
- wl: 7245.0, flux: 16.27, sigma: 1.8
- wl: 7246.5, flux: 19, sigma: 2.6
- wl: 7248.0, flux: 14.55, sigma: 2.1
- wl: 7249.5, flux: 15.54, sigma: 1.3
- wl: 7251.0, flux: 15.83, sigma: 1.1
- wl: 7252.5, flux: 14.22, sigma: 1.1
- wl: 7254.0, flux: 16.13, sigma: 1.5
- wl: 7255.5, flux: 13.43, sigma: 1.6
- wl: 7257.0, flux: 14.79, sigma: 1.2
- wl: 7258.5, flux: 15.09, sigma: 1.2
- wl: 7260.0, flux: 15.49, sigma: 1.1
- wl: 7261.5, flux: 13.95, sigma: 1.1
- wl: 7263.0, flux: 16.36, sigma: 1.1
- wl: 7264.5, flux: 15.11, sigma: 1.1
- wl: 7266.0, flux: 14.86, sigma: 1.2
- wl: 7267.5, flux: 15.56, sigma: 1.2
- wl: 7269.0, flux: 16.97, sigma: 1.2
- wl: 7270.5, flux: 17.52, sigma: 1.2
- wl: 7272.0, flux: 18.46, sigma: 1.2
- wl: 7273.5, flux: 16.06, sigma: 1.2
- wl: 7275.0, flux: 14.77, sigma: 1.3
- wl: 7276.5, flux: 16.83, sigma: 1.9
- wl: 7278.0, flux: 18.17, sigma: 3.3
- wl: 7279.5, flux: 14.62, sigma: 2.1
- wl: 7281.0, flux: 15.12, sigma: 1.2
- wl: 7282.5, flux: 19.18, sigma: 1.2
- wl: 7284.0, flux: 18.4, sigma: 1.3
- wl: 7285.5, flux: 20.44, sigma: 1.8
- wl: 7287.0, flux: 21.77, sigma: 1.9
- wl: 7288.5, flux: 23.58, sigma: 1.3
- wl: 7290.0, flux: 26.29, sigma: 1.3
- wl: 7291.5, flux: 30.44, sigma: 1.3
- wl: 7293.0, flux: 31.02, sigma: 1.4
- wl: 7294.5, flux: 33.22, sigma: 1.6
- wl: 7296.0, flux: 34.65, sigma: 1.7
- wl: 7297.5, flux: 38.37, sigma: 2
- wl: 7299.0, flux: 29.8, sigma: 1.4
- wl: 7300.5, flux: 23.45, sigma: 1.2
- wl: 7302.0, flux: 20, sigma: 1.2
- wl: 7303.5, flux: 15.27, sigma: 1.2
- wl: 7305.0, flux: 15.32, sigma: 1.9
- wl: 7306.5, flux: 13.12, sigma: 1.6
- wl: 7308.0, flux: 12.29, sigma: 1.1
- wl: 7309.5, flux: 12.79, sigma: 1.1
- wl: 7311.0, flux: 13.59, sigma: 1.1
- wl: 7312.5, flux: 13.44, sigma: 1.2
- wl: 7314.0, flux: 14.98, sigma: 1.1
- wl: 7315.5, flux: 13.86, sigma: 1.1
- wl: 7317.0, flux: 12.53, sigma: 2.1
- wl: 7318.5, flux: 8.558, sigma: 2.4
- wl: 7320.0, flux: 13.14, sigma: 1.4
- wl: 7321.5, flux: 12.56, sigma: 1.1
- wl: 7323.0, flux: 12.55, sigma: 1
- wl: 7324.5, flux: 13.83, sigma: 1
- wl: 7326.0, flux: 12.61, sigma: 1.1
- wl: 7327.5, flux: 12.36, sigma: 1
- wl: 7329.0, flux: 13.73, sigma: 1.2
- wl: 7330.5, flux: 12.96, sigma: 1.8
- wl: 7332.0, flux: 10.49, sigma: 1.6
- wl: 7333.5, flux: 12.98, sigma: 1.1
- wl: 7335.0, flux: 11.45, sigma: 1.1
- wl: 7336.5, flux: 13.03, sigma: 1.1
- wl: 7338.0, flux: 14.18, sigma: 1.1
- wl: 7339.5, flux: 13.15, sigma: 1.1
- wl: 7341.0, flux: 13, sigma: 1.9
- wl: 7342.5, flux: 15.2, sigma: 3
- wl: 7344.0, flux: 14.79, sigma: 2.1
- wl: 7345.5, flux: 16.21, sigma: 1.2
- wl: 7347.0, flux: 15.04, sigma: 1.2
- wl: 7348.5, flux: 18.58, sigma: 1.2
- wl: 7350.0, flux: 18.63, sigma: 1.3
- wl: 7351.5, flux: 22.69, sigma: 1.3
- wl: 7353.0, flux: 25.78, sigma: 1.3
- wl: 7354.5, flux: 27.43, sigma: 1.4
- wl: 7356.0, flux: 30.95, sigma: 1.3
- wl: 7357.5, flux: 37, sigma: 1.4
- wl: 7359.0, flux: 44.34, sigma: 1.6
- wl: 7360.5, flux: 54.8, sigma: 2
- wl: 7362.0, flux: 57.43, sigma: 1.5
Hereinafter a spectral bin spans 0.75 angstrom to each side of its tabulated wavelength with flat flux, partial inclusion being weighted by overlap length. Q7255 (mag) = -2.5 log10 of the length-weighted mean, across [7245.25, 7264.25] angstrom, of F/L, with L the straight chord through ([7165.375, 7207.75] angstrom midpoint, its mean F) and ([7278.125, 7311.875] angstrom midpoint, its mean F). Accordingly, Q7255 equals 0.311 mag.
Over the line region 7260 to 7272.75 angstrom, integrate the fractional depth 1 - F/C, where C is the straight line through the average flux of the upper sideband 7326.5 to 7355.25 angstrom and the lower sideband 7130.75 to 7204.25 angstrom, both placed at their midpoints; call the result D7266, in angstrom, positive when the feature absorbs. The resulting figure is 1.1 angstrom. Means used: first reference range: 19.8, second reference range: 15.8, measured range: 16.1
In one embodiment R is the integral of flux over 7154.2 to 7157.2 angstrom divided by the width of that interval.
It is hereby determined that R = 24.5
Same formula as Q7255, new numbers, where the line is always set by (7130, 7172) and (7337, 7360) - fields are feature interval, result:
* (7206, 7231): 0.26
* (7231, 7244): 0.36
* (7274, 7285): 0.28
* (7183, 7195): 0.19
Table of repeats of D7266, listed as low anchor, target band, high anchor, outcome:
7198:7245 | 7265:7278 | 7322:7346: -1.15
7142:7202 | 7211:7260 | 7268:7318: 9.73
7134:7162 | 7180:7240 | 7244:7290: 6.89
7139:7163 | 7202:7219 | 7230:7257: 0.86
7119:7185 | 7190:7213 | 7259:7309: 3.45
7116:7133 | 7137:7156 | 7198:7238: -4.16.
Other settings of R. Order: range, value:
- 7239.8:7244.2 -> 15.3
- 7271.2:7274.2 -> 17.3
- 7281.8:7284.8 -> 18.8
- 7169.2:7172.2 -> 19.2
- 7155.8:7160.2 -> 22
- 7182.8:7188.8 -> 18.8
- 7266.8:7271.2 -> 16.7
